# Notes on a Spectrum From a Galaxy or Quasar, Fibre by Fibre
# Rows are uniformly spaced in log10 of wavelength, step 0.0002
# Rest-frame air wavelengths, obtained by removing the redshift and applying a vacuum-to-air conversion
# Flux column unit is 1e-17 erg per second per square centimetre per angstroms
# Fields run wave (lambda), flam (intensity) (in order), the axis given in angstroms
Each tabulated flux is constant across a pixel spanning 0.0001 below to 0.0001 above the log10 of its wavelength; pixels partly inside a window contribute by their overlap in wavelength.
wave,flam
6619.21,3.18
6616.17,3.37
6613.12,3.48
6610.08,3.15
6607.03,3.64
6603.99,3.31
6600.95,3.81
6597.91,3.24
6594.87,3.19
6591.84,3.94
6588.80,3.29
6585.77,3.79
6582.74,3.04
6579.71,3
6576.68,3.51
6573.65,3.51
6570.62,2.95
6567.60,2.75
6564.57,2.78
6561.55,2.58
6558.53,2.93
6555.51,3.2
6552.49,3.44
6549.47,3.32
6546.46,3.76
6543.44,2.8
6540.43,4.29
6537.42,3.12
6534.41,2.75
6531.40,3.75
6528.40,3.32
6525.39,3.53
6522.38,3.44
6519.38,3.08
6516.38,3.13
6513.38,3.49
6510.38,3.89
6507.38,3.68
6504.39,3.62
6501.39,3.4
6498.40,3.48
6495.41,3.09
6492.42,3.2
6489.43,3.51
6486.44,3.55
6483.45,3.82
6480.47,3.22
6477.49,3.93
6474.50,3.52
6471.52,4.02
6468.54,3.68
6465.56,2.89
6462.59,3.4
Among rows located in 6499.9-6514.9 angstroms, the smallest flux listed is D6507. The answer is 3.4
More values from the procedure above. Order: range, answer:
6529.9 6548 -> 2.75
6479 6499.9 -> 3.09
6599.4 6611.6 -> 3.15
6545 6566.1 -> 2.58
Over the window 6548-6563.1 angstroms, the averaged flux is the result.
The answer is 3.09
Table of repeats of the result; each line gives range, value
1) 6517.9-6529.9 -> 3.34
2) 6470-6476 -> 3.77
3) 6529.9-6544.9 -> 3.34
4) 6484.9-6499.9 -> 3.37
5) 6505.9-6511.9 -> 3.78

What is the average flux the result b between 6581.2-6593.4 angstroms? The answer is 3.52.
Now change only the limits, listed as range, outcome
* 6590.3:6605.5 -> 3.5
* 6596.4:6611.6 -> 3.43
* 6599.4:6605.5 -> 3.56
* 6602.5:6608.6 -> 3.47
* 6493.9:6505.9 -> 3.4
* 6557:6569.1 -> 2.76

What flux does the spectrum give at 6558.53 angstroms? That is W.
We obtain 2.93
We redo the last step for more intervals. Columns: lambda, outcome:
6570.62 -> 2.95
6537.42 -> 3.12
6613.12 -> 3.48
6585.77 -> 3.79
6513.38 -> 3.49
